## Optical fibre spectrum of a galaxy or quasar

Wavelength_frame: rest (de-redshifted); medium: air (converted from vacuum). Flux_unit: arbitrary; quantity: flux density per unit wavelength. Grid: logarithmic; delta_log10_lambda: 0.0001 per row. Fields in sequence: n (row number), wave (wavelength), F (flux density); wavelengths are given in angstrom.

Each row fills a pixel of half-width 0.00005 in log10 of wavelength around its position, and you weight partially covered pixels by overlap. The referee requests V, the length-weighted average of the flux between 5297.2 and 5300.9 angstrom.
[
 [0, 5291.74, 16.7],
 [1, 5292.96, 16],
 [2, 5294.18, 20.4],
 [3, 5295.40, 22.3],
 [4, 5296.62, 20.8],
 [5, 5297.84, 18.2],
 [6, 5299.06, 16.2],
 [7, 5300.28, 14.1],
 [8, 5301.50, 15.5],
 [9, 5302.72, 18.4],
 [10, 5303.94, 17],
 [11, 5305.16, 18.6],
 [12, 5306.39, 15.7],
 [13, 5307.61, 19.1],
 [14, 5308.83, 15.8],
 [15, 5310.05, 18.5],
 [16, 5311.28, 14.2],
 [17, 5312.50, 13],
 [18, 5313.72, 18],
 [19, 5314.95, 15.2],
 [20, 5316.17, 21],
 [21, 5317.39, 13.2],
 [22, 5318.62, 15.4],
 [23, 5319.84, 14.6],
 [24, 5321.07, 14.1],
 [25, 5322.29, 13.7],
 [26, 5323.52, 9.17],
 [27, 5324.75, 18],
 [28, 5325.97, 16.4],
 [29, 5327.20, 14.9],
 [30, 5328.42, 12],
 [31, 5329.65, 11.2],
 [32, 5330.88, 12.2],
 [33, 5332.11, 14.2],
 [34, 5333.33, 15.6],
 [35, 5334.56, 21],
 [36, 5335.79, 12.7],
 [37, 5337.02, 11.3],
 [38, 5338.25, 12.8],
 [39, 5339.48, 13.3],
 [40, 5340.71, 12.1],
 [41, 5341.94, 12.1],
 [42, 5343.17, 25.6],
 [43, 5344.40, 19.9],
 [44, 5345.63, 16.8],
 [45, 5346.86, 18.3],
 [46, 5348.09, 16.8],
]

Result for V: 16.2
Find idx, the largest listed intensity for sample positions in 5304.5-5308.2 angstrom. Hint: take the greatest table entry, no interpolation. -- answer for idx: 19.1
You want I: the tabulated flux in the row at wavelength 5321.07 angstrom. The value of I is 14.1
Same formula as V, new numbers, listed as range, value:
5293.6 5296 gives 21.4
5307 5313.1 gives 16.1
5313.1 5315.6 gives 16.7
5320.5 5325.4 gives 13.8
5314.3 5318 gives 16.5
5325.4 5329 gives 14.4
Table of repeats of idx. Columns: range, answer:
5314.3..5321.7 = 21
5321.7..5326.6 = 18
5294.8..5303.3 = 22.3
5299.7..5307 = 18.6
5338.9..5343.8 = 25.6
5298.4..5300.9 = 16.2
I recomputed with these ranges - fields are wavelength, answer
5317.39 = 13.2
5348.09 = 16.8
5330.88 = 12.2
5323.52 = 9.17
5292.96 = 16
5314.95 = 15.2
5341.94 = 12.1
